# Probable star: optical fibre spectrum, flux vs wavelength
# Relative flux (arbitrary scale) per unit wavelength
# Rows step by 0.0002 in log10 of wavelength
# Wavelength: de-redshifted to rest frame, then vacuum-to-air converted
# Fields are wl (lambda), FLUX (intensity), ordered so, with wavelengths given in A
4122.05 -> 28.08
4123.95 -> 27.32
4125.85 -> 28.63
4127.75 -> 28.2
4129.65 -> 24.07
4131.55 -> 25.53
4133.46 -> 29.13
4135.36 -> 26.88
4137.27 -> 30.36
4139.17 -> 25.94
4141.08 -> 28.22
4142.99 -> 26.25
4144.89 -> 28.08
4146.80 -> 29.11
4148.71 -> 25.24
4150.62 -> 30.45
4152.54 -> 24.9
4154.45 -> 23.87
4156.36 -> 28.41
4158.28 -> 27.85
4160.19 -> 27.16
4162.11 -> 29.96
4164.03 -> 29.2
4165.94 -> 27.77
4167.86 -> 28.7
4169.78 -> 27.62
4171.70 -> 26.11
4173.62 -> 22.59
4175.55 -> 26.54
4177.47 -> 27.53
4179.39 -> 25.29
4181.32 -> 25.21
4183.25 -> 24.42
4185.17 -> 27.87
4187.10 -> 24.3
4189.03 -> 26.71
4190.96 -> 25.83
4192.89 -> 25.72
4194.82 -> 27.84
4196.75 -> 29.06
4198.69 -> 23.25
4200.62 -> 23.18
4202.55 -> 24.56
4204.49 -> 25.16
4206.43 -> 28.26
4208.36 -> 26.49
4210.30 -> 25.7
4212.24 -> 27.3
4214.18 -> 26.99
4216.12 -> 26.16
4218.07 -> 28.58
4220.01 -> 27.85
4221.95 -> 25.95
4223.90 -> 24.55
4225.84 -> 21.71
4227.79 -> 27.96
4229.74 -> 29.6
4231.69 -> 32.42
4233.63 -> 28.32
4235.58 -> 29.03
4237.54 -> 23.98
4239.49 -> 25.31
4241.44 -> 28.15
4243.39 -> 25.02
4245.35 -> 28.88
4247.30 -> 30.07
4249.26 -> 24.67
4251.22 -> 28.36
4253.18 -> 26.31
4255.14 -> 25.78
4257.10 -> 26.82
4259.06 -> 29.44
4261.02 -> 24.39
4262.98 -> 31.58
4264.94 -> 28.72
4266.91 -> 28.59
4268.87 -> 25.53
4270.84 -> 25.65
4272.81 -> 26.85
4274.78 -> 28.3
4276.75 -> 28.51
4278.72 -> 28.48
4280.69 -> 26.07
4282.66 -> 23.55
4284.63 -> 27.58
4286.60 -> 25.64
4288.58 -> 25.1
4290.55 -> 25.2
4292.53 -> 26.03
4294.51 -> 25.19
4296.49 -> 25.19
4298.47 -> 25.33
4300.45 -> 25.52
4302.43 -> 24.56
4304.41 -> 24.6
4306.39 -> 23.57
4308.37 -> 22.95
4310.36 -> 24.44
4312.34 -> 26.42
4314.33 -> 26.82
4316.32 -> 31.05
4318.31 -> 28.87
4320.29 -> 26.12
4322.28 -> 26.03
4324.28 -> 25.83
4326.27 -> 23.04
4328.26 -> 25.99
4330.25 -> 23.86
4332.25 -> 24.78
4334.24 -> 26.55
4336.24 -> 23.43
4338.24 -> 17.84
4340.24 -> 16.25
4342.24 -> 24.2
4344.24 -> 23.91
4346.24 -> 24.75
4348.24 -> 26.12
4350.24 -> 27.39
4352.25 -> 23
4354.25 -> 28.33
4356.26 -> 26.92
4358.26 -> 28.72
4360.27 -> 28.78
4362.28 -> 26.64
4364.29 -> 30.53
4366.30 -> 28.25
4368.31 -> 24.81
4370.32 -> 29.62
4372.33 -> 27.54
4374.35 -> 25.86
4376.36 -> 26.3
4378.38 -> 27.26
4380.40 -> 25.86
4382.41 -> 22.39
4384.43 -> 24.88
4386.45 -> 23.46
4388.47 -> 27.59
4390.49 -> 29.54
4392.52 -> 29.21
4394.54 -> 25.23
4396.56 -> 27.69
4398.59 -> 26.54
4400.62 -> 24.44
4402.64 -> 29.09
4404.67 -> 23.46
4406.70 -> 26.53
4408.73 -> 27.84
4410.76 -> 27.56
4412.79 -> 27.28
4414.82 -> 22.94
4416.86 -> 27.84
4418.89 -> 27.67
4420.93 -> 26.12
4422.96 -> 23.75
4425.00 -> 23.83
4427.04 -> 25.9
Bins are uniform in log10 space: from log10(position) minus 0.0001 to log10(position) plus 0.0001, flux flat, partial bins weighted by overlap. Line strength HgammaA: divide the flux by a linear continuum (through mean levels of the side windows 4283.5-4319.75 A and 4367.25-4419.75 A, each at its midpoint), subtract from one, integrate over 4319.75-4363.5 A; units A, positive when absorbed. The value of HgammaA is 1.9 A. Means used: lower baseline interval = 25.8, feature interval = 24.9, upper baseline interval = 26.5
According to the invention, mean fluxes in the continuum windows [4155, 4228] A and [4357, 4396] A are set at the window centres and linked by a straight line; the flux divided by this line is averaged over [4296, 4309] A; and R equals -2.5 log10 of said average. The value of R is 0.09 mag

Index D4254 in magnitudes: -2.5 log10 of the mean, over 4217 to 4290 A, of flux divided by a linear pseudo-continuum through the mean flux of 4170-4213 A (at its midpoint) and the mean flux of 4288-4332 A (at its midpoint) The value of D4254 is -0.06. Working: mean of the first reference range 25.9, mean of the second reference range 25.5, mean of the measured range 27.1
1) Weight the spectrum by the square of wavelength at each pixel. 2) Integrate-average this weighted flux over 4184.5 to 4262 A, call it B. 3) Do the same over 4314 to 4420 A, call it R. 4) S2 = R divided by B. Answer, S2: 1.0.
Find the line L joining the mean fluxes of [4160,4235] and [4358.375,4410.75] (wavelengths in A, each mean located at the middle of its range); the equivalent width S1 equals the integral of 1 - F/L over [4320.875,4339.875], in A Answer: 2.0 A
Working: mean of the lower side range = 26.7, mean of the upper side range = 26.8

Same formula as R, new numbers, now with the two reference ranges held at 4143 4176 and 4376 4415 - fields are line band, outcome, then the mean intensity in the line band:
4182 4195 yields 0.047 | 26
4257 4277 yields -0.034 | 27.7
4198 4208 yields 0.085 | 25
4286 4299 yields 0.057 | 25.4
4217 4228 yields 0.043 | 26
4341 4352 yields 0.067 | 24.9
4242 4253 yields -0.017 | 27.3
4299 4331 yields 0.042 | 25.6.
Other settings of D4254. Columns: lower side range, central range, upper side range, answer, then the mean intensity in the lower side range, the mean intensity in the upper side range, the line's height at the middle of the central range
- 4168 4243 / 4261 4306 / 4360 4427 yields 0.004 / 26.4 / 26.5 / 26.5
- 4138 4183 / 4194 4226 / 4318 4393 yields 0.023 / 27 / 25.8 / 26.7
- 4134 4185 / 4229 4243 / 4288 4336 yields -0.067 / 27.1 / 25.5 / 26.3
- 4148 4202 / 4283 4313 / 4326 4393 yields 0.037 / 26.5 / 25.7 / 26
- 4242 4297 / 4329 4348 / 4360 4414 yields 0.166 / 26.9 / 26.8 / 26.8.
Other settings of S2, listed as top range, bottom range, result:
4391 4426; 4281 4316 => 1.10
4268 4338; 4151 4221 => 1.02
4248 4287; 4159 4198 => 1.06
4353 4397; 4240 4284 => 1.05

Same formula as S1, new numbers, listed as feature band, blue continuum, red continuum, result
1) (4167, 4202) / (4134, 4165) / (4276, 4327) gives 1.63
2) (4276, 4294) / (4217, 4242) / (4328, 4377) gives 0.19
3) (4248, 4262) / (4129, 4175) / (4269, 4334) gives -0.17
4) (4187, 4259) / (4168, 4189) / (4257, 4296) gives -1.04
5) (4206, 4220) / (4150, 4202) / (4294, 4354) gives -0.52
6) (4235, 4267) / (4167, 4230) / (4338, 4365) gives -1.74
